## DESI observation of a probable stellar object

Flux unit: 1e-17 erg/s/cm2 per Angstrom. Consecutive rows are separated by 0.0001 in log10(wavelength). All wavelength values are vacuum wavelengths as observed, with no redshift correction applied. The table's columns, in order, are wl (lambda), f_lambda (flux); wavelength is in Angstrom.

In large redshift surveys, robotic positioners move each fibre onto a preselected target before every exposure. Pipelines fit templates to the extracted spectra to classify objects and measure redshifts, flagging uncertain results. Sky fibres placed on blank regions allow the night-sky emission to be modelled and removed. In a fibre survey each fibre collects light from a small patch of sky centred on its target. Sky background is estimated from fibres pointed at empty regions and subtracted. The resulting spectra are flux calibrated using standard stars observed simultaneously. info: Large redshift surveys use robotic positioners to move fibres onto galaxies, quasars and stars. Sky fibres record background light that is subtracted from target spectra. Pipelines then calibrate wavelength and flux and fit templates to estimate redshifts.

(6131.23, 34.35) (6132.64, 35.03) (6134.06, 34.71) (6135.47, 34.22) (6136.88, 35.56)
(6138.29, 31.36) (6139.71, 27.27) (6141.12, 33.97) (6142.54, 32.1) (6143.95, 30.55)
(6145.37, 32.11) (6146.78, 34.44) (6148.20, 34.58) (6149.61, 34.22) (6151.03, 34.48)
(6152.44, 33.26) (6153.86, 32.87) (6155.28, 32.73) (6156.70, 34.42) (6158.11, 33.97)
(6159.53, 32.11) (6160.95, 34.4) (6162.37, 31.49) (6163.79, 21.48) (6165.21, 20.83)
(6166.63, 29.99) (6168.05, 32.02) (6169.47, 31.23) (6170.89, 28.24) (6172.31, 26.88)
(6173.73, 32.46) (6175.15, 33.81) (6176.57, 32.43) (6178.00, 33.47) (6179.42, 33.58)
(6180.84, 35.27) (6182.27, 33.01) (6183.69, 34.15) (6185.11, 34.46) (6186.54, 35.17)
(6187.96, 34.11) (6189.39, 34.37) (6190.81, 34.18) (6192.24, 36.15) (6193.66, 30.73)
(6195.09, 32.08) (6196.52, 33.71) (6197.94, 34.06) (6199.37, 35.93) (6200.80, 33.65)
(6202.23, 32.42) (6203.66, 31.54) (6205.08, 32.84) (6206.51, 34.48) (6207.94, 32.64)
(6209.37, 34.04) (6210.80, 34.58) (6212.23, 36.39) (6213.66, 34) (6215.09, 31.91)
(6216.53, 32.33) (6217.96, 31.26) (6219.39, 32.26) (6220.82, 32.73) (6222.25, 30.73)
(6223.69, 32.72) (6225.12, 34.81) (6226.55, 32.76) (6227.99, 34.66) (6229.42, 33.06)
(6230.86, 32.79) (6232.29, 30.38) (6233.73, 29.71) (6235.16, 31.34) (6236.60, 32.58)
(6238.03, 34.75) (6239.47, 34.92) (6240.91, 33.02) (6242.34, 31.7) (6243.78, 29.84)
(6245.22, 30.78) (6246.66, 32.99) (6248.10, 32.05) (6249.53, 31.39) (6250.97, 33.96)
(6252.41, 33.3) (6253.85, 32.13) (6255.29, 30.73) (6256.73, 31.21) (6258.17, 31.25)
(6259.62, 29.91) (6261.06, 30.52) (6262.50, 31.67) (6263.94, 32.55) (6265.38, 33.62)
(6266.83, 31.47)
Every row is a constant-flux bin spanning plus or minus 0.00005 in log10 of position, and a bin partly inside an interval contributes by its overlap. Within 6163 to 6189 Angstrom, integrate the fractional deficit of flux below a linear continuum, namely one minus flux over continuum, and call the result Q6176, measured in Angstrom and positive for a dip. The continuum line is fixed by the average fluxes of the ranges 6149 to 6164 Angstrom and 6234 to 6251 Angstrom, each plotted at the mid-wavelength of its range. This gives 1.0 Angstrom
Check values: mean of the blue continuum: 32.7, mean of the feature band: 31.3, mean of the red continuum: 32.3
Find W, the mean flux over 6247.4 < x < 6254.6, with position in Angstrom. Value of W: 32.6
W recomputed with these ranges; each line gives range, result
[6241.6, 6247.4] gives 31.3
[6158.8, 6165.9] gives 28.1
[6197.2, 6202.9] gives 34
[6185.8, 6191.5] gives 34.5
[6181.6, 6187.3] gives 34.2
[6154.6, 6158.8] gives 33.8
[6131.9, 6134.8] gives 34.8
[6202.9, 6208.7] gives 32.9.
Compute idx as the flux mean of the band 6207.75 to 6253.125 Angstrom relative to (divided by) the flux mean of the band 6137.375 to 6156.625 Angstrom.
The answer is 1.0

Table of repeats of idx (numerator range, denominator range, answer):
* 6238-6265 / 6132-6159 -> 0.96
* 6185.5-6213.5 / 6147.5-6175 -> 1.09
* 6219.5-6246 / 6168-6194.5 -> 0.98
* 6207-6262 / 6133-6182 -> 1.01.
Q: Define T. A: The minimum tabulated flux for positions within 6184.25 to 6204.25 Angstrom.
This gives 30.73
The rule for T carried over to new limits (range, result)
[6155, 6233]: 20.83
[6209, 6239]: 29.71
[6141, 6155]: 30.55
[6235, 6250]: 29.84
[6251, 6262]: 29.91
